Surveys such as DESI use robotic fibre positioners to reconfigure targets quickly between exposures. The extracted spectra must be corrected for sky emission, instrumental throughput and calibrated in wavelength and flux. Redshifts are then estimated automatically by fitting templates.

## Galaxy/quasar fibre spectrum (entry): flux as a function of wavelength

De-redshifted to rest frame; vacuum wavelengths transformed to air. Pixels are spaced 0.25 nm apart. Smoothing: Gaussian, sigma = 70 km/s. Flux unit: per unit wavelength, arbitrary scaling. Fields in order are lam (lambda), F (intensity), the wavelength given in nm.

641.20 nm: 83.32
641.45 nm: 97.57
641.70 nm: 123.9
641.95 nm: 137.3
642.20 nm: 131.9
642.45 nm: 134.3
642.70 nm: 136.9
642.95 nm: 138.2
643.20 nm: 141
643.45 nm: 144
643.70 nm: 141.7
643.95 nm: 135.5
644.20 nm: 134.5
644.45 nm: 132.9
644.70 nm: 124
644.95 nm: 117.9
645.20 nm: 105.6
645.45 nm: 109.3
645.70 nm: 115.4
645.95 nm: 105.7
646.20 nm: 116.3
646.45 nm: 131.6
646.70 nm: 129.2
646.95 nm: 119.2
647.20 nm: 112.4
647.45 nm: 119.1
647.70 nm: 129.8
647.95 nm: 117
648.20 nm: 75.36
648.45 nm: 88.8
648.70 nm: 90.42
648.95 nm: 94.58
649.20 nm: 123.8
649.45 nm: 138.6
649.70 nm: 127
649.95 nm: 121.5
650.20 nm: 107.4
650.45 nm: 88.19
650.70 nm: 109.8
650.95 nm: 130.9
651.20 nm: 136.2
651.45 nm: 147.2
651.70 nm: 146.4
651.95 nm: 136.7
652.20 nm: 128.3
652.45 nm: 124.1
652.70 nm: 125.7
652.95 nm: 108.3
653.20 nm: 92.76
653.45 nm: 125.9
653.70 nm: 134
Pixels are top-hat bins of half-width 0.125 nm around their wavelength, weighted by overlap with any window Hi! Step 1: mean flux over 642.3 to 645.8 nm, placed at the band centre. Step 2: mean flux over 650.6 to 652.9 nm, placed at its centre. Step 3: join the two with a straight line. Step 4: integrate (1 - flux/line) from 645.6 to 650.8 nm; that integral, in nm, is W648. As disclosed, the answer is 0.72 nm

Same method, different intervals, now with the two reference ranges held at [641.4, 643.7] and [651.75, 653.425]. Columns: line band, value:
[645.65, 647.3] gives 0.12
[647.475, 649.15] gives 0.33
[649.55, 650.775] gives 0.12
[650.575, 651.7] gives -0.09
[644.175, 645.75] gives 0.13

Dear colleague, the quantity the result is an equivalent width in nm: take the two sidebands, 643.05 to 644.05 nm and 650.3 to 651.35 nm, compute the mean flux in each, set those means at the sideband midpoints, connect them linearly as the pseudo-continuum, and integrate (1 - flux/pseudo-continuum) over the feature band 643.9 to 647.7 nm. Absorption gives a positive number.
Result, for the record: 0.361 nm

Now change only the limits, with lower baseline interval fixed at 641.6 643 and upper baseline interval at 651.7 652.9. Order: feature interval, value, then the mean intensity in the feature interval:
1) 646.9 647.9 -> 0.09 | 120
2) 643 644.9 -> -0.04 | 136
